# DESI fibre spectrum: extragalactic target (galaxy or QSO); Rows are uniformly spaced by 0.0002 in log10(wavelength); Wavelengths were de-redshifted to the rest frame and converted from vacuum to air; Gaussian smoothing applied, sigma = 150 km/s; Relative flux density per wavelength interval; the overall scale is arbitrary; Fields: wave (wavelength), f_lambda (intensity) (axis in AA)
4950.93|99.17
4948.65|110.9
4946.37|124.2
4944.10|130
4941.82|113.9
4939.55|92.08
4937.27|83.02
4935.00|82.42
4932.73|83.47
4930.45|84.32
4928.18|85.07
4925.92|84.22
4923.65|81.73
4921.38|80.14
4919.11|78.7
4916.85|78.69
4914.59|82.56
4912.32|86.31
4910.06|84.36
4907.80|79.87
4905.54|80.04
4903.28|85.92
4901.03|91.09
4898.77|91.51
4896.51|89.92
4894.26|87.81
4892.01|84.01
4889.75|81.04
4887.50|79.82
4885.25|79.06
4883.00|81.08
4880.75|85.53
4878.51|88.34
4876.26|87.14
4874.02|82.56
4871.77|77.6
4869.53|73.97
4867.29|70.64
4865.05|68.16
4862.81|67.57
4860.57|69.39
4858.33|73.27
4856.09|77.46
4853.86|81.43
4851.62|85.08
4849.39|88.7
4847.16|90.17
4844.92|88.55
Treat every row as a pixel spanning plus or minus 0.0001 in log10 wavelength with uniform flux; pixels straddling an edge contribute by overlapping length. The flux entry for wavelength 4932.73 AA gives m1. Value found 83.47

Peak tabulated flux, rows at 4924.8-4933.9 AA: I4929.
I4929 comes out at 85.07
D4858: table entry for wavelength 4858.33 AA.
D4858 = 73.27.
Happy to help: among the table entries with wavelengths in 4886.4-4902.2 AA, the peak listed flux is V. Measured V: 91.51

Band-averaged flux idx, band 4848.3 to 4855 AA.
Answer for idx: 85.1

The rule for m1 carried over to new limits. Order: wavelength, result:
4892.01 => 84.01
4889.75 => 81.04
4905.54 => 80.04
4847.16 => 90.17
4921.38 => 80.14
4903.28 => 85.92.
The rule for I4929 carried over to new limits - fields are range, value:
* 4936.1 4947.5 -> 130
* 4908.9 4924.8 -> 86.31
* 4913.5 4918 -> 82.56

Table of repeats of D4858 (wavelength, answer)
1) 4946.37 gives 124.2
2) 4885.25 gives 79.06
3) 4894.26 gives 87.81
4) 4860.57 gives 69.39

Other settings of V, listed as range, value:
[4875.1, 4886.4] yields 88.34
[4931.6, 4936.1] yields 83.47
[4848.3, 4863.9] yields 88.7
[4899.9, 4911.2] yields 91.09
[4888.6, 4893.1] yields 84.01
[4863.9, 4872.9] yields 77.6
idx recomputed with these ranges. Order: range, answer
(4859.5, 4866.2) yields 68.4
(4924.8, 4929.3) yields 84.8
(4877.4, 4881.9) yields 87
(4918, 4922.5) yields 79.3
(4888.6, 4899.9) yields 86.8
